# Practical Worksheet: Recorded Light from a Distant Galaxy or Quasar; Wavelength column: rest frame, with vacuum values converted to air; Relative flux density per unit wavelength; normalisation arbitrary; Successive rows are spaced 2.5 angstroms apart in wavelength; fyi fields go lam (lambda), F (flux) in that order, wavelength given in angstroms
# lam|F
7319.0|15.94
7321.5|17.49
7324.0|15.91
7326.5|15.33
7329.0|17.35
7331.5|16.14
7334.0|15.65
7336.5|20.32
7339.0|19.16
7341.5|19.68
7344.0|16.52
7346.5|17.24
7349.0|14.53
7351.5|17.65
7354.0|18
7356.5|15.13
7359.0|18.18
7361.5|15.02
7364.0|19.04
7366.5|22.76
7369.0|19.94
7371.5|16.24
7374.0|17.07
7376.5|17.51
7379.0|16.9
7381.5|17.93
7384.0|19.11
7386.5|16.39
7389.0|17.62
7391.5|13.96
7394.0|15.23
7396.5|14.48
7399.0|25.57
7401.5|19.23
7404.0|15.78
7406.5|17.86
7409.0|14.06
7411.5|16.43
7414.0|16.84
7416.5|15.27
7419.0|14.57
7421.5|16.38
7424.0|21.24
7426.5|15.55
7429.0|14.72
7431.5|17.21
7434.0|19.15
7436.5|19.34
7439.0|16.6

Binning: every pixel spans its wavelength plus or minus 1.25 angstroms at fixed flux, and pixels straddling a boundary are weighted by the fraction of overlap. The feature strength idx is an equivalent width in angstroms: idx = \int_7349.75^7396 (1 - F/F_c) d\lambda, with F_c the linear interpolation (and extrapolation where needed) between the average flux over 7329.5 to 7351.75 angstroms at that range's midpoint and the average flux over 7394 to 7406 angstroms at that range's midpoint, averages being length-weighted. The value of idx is 1.5 angstroms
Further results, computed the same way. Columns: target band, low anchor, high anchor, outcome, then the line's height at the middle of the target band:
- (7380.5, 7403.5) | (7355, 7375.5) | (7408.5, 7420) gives -1.5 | 16.6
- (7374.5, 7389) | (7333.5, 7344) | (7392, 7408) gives 0.4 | 18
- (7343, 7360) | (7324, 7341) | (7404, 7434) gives 0.4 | 17.1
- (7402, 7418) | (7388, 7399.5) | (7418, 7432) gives 0.5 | 16.7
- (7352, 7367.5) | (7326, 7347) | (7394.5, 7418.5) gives -0.4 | 17.4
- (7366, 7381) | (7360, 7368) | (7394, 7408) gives 0.5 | 18.8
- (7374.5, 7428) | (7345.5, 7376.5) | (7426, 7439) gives 1.1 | 17.4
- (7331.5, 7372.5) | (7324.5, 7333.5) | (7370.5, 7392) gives -2.9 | 16.6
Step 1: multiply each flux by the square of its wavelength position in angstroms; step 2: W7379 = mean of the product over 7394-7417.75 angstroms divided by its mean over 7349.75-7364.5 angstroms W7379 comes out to 1.02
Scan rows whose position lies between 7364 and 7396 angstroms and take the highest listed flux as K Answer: 22.76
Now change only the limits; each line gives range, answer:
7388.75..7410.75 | 25.57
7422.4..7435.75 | 21.24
